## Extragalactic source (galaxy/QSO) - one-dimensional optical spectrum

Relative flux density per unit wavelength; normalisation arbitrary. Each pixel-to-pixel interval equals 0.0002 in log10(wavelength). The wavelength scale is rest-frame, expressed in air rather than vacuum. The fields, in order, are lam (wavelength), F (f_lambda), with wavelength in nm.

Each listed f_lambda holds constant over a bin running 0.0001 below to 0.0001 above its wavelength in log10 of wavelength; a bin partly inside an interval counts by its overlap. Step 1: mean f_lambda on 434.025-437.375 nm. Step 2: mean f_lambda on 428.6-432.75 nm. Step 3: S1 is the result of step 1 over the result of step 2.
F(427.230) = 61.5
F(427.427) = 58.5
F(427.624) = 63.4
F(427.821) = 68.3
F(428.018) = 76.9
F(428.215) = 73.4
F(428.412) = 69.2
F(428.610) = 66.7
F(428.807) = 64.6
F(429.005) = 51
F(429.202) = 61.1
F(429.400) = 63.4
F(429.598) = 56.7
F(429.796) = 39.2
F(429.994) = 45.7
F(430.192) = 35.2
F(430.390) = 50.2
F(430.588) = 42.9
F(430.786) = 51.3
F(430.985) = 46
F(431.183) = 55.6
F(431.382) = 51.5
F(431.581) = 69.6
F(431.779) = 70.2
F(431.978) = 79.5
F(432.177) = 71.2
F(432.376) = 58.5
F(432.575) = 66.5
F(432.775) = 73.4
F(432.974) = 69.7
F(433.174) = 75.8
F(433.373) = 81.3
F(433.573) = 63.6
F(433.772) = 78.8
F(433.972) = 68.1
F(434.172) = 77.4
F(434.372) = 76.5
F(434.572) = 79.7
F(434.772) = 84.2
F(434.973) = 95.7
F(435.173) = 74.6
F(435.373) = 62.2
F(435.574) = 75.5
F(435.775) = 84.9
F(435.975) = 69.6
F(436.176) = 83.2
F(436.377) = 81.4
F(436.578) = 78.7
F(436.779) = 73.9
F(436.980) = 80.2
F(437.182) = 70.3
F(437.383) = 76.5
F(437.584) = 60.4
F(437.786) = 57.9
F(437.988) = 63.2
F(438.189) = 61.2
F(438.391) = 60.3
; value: 1.36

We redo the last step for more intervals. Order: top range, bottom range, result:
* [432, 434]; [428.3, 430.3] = 1.28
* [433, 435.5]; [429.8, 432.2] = 1.40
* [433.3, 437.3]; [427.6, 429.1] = 1.15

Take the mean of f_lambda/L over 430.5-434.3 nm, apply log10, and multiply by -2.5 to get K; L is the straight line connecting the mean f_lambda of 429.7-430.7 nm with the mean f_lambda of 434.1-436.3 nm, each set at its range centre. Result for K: -0.13 mag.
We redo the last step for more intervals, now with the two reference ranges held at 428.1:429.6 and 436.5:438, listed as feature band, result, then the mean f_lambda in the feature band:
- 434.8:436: -0.13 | 78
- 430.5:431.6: 0.26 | 51.7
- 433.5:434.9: -0.12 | 76.1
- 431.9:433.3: -0.06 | 70.7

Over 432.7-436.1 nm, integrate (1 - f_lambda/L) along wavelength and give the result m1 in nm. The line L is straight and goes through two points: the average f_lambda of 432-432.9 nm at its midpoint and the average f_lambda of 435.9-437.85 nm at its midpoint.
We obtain -0.255 nm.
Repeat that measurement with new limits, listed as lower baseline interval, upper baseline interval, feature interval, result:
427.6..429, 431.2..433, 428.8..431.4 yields 0.66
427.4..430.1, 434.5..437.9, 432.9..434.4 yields -0.07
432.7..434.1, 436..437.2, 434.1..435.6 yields -0.06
